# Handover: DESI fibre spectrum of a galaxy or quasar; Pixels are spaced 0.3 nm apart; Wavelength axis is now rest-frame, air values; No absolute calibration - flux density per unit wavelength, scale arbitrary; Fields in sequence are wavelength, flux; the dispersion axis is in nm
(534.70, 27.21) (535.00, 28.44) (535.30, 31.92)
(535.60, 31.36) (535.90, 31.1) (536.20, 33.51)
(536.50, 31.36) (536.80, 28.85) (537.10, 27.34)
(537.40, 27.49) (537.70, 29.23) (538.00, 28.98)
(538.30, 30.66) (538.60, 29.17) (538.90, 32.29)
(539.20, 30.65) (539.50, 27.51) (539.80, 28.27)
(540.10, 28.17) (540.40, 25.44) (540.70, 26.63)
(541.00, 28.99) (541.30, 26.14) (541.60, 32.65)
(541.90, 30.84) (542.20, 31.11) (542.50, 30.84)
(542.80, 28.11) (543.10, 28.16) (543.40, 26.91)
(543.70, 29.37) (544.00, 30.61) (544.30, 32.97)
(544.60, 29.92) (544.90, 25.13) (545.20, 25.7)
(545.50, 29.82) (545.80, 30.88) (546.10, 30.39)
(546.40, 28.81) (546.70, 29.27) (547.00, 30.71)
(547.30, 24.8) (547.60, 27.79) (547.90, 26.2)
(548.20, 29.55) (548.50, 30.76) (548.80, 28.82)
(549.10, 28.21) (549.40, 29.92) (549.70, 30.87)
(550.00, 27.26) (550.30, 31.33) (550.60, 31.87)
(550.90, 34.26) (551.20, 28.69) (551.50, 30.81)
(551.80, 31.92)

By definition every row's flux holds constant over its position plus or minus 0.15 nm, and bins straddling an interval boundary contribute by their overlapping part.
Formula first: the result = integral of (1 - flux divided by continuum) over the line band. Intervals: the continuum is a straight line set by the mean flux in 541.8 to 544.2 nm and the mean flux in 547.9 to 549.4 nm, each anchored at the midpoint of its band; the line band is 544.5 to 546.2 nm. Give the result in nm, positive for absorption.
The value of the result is 0.05 nm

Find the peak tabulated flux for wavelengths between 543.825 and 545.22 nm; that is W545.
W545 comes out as 32.97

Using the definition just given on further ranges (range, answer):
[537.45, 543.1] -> 32.65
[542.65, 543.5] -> 28.16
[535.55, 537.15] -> 33.51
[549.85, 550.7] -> 31.87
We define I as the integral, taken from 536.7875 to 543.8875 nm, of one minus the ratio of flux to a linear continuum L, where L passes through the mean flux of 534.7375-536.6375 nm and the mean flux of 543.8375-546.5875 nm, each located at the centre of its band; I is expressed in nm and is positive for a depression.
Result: 0.30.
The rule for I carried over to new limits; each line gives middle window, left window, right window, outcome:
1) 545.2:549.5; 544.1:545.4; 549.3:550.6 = 0.07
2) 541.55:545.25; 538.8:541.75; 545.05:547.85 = -0.11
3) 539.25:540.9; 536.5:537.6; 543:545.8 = 0.07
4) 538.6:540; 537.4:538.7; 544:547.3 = -0.01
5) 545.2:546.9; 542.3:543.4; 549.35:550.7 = 0.00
